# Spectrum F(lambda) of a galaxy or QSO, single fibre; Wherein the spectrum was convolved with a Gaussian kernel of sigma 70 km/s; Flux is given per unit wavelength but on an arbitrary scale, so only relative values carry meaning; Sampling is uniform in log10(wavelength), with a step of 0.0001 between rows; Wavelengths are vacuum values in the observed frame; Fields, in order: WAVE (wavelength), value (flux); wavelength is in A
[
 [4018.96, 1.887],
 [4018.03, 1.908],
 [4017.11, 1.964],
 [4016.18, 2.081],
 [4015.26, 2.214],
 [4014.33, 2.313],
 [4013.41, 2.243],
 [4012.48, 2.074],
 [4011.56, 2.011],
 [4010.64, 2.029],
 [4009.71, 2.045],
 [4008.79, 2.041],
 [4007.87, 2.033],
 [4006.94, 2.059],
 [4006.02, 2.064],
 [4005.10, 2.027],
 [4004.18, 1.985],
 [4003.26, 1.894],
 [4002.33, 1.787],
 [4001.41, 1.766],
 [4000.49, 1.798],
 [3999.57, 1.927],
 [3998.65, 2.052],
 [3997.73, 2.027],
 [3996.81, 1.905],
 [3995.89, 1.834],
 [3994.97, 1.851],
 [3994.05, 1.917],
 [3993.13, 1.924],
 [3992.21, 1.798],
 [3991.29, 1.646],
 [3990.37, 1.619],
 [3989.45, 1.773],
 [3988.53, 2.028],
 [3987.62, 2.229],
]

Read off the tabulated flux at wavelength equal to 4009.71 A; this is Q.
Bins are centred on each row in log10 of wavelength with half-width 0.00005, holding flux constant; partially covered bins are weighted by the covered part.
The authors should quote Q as 2.045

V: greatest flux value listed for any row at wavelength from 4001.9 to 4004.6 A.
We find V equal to 1.985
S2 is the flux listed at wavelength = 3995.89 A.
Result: 1.834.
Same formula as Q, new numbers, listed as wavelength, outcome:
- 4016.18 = 2.081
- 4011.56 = 2.011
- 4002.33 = 1.787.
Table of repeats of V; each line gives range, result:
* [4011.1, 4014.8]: 2.313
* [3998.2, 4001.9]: 2.052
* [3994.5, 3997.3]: 1.905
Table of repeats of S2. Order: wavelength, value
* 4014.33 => 2.313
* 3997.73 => 2.027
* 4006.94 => 2.059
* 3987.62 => 2.229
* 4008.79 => 2.041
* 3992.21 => 1.798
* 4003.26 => 1.894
